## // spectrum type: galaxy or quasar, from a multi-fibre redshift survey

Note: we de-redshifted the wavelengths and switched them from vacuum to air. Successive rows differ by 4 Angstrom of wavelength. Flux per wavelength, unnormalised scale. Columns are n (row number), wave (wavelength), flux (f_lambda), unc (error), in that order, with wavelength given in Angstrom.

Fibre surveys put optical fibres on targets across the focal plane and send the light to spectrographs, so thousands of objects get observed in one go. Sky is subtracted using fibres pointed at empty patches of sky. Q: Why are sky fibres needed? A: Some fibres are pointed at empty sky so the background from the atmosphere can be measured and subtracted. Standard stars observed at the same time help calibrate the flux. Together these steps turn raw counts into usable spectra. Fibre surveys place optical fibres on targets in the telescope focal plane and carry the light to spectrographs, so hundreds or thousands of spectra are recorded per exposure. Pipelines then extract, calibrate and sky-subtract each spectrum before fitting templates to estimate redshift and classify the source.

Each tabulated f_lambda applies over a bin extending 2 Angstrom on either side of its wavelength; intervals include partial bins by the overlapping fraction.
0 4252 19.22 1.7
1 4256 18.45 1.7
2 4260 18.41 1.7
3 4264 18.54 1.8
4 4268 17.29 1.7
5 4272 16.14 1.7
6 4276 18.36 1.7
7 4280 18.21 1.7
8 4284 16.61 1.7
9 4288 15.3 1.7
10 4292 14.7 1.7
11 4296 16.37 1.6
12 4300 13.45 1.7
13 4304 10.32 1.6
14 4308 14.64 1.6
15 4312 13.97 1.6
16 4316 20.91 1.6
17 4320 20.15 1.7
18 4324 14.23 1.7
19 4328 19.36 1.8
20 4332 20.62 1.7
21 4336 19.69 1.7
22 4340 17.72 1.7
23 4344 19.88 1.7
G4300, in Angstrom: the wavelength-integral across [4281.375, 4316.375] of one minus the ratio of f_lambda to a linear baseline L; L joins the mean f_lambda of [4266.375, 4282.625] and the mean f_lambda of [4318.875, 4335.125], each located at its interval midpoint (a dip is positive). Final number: 5.9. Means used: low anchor 17.5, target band 14.9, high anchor 18.6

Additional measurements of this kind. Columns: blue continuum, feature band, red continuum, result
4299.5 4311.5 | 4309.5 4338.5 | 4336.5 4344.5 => -4.3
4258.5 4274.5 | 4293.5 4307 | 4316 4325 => 3.4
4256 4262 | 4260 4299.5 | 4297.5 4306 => -3.8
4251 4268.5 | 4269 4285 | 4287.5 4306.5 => -1.0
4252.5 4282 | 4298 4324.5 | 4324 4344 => 4.5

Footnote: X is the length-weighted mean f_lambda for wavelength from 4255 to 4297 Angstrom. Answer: 17.1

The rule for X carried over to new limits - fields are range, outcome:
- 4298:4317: 14.3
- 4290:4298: 15.5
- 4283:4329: 15.7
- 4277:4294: 16.3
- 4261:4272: 17.6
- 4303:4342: 17.3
